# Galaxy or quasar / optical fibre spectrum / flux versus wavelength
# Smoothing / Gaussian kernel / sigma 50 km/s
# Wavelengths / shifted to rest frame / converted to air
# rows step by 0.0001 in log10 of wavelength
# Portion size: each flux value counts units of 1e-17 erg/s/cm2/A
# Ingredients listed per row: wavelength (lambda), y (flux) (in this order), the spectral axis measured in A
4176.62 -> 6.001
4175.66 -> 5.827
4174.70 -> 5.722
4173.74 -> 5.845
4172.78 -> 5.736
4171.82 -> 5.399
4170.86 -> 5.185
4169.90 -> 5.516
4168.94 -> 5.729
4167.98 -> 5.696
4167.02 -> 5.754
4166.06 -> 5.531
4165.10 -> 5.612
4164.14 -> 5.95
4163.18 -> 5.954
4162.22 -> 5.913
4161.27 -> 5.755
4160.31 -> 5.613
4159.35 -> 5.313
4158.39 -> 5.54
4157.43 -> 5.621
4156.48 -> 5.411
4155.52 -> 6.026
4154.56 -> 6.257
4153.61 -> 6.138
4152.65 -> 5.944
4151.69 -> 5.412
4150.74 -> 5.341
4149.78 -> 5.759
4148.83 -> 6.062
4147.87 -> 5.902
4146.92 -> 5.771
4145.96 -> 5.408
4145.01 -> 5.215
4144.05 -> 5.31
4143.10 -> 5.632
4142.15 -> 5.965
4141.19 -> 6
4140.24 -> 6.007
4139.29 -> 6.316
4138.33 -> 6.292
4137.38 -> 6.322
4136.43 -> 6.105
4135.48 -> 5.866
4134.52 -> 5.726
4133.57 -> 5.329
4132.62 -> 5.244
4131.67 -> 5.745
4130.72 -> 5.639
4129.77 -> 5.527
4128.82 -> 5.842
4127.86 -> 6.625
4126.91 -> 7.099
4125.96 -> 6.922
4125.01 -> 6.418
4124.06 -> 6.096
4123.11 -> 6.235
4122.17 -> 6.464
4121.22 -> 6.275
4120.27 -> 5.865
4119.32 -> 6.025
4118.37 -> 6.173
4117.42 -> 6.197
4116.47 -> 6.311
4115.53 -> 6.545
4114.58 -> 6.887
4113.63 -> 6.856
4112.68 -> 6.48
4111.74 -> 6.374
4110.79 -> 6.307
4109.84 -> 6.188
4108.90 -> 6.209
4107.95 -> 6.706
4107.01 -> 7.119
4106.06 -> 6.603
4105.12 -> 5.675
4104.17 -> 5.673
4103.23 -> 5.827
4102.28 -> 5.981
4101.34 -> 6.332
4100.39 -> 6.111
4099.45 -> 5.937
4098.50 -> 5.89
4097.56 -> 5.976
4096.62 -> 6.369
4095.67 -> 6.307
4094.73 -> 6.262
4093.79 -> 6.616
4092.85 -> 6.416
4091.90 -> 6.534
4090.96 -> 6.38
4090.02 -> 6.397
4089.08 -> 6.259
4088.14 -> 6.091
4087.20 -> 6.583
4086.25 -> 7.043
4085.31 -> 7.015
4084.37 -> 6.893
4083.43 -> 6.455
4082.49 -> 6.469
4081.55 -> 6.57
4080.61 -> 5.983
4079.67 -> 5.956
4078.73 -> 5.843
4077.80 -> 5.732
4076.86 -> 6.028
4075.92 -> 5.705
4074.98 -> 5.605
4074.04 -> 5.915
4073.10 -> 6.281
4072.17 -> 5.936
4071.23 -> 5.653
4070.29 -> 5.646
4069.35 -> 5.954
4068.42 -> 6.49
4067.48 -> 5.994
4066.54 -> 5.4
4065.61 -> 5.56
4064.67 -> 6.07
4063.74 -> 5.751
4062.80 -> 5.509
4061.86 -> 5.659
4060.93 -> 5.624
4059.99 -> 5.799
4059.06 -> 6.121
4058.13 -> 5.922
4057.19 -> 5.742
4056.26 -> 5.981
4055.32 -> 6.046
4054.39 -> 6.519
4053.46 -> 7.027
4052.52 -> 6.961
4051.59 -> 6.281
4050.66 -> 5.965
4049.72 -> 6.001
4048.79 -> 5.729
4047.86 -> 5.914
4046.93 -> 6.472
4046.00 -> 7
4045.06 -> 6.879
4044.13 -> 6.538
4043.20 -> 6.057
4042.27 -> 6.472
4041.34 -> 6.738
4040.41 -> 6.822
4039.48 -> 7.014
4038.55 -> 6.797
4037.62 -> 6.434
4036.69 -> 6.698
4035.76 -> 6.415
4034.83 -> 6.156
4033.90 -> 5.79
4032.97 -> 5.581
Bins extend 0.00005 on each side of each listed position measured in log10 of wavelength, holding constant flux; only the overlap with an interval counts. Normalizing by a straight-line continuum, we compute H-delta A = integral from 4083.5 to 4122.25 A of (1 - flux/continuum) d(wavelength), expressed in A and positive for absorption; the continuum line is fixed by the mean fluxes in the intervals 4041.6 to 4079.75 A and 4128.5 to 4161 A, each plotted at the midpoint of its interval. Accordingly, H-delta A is -2.9 A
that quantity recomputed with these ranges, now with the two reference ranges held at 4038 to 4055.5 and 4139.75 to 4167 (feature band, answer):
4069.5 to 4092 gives 0.17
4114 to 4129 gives -1.08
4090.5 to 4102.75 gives -0.21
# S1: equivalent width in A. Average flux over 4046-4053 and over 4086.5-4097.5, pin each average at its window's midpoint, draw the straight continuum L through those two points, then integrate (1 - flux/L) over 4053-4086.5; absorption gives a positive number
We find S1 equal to 1.4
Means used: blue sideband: 6.24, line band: 6.05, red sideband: 6.38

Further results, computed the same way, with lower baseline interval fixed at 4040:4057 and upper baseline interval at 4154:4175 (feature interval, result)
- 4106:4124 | -1.2 A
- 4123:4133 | -0.4 A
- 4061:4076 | 1.1 A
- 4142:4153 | 0.3 A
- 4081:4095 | -0.9 A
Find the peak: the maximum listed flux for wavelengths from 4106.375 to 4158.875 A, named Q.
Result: 7.119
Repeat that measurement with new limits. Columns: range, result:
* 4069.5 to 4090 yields 7.043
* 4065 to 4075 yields 6.49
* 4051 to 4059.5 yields 7.027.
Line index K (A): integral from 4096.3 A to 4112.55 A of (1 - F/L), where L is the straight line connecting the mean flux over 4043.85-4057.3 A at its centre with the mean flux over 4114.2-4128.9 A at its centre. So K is 0.45 A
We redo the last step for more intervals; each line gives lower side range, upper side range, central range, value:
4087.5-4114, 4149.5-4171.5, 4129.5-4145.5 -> 0.4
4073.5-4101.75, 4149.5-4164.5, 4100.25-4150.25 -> -1.0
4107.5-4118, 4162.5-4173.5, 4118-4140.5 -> 0.5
